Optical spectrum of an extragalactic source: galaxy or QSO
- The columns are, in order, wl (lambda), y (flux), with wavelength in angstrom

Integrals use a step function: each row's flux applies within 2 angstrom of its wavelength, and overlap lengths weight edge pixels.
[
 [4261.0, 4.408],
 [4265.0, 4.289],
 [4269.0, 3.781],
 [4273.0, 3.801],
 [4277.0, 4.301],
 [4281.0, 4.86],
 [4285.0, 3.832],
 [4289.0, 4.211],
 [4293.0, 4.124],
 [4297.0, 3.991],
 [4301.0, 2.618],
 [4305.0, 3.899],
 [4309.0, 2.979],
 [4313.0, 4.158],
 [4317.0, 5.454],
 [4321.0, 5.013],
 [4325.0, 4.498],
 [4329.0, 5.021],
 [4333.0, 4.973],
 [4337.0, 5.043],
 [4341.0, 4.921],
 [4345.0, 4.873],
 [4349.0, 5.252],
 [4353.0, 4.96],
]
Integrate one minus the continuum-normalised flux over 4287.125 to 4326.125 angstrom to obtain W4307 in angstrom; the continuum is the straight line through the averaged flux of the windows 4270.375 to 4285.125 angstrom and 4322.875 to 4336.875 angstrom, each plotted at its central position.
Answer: 4.26 angstrom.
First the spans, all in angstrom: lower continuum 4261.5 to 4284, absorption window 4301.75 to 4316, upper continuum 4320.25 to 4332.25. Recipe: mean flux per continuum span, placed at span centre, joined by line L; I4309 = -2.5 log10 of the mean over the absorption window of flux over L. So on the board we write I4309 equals 0.24 mag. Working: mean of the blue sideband 4.2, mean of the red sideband 4.84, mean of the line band 3.71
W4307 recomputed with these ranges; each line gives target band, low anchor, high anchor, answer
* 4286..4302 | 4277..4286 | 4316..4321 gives 2.96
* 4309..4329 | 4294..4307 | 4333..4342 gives -1.63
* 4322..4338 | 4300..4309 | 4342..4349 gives -2.02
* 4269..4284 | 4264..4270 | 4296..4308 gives -1.38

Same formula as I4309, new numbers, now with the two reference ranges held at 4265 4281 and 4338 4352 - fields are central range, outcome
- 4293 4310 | 0.27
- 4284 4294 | 0.06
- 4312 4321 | -0.06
